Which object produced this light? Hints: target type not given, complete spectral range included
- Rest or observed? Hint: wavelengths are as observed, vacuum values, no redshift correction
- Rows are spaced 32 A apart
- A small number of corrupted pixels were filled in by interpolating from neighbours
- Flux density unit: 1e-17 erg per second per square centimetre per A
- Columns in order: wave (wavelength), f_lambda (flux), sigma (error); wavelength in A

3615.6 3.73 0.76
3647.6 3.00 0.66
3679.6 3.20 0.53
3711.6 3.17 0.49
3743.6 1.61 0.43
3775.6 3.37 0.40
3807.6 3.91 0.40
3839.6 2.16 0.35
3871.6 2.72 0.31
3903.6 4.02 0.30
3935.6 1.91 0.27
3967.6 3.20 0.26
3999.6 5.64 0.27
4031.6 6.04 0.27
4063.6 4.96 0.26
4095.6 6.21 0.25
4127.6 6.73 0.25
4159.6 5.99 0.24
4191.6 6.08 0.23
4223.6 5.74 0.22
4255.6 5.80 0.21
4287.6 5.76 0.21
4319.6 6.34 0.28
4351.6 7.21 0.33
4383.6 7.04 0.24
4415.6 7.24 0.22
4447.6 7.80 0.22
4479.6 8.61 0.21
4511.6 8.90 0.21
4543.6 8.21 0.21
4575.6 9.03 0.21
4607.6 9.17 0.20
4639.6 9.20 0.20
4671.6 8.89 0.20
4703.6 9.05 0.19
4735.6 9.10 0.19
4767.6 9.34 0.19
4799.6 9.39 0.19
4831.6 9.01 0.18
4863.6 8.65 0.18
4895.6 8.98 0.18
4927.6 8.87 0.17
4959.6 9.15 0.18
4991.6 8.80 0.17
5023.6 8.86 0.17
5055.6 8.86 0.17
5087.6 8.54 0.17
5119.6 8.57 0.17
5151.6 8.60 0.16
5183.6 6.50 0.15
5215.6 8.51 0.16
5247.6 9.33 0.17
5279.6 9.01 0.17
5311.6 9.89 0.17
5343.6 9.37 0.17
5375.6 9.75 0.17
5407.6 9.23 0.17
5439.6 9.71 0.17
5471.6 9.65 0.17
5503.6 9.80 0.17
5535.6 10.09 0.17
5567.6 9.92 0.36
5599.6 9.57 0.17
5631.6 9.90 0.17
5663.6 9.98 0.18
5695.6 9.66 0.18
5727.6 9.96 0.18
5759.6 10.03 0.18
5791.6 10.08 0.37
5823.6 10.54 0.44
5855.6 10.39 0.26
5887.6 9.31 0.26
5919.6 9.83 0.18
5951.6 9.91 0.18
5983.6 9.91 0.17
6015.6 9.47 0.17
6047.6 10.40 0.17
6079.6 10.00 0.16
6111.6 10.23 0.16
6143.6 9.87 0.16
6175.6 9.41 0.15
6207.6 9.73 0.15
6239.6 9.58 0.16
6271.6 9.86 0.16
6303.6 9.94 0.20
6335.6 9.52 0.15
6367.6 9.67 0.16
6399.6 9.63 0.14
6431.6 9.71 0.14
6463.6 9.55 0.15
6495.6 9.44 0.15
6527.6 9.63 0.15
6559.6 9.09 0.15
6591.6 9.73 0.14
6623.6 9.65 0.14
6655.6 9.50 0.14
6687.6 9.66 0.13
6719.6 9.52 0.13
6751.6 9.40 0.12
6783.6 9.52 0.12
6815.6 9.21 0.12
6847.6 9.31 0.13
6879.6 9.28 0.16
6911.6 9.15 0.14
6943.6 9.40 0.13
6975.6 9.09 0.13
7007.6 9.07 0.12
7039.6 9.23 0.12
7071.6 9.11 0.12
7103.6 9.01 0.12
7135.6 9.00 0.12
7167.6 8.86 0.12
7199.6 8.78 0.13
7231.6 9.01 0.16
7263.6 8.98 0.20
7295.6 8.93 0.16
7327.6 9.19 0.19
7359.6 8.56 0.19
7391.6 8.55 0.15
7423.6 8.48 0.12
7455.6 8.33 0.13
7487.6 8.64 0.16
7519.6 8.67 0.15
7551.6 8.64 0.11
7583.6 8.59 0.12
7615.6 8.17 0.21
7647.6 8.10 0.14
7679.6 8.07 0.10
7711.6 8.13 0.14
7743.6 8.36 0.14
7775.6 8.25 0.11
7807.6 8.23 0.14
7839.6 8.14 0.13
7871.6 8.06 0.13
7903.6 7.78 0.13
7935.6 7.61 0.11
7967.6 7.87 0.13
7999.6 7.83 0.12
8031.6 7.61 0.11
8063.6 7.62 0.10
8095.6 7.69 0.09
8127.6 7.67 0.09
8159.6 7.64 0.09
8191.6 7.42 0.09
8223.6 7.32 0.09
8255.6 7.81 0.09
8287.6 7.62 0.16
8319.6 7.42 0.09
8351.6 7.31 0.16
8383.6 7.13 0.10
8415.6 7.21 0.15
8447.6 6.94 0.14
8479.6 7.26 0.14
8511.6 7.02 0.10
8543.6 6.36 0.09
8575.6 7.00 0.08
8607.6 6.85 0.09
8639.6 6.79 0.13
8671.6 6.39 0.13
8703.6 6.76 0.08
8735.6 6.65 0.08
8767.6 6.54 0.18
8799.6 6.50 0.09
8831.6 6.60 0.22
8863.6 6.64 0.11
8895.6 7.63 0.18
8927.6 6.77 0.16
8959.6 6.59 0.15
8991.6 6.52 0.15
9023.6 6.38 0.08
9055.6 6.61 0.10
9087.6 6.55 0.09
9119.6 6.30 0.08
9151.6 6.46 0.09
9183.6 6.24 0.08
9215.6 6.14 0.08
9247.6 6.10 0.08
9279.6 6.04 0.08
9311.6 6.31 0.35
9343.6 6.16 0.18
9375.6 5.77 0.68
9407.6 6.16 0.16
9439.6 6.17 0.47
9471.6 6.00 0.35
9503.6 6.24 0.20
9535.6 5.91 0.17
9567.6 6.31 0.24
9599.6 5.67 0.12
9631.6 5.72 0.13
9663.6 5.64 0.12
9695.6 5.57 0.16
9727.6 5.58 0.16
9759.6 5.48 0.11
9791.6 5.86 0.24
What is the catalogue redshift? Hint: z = 0.00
